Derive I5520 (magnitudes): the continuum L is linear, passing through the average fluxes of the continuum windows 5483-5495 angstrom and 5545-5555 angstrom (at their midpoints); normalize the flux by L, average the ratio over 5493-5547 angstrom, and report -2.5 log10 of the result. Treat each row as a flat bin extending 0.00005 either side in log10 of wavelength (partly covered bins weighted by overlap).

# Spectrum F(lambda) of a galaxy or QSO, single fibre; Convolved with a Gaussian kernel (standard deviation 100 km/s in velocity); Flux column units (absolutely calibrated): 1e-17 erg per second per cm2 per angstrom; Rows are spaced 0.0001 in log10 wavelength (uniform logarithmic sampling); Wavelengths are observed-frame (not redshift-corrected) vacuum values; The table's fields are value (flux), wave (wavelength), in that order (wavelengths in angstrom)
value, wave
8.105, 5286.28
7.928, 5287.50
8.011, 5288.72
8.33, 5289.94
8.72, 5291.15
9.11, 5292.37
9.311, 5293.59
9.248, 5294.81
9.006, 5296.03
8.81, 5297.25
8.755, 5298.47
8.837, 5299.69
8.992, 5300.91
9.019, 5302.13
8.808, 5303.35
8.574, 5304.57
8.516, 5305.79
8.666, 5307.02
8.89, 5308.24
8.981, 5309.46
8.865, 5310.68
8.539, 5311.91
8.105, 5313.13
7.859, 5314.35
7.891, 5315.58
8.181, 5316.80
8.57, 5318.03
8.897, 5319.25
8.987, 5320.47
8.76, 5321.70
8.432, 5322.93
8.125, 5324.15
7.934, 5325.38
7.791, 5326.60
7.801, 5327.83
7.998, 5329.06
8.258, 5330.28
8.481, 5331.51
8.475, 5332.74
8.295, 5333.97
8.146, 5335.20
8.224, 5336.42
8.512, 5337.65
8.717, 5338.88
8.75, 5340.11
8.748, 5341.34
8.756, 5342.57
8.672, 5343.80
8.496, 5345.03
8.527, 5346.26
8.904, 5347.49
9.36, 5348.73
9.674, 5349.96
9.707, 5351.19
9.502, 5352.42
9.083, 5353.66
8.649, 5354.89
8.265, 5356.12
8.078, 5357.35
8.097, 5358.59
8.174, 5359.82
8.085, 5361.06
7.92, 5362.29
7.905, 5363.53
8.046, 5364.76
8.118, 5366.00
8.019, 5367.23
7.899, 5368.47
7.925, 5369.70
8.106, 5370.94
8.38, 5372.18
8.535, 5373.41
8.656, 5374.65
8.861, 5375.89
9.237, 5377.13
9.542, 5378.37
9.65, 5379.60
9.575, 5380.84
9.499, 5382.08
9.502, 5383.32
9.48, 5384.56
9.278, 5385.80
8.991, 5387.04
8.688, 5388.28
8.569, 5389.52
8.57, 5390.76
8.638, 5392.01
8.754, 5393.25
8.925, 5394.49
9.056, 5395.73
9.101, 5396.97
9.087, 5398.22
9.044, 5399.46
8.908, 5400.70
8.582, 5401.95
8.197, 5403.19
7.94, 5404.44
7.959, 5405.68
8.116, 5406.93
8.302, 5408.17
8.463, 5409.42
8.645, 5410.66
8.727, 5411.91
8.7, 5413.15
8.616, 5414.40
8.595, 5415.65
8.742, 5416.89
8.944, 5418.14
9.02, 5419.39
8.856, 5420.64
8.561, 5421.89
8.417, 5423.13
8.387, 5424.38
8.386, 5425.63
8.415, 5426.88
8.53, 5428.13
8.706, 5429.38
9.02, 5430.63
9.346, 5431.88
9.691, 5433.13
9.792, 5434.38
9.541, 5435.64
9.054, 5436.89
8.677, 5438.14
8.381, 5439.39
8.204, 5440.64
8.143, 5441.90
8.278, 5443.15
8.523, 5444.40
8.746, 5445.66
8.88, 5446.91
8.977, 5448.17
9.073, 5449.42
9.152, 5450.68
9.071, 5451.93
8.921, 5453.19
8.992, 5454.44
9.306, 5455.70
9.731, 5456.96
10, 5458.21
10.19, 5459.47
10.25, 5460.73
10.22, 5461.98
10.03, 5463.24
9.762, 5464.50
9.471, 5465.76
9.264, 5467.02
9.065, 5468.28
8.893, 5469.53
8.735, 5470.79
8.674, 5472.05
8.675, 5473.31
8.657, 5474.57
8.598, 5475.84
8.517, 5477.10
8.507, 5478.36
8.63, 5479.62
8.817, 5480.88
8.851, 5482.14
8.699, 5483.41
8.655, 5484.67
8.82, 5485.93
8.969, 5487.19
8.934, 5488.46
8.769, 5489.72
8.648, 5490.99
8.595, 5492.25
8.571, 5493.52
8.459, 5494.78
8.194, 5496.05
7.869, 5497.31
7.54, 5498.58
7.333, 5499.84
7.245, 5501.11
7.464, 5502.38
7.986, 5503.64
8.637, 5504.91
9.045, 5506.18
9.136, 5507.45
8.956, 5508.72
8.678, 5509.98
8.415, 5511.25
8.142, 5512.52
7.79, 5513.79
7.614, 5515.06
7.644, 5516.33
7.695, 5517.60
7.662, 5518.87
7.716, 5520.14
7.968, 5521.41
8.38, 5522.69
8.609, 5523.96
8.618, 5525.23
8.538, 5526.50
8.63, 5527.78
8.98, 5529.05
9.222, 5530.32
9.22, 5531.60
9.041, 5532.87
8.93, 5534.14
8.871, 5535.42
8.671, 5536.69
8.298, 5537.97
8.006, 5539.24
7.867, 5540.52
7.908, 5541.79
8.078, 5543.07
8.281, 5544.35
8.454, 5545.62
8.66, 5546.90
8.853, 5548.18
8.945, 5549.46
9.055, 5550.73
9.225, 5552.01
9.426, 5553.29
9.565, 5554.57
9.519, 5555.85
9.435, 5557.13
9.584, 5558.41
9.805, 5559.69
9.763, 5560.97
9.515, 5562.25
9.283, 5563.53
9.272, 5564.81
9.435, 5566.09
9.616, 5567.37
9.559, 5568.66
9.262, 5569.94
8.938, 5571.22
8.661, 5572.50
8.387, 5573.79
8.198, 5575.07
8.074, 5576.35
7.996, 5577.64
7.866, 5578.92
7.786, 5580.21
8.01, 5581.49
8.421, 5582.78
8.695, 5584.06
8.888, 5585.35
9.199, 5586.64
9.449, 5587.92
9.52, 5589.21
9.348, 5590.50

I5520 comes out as 0.07 mag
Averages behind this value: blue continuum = 8.72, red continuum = 9.01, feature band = 8.3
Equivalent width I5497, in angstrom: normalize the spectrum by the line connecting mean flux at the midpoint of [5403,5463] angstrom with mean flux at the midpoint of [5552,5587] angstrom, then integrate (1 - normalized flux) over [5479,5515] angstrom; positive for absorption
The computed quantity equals 2.1 angstrom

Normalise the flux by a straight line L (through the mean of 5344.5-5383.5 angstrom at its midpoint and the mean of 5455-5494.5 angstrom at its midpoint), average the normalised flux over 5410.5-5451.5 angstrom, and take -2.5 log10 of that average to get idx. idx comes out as 0.02 mag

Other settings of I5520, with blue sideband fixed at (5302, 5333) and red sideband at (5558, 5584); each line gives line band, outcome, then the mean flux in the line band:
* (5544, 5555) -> -0.015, 8.95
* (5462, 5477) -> -0.050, 9.1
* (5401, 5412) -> 0.034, 8.32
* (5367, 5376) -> 0.032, 8.28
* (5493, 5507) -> 0.090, 8.04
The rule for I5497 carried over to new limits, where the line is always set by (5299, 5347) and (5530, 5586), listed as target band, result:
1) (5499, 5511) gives 0.7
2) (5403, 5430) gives 0.3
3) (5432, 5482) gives -2.3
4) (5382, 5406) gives -0.7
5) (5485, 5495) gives 0.0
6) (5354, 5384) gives 0.1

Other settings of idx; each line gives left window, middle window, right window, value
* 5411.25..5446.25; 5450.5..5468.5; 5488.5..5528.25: -0.125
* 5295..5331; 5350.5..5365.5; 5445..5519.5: 0.014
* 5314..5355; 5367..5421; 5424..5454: -0.004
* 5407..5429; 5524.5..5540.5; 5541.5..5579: 0.023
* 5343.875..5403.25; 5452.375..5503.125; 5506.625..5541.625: -0.039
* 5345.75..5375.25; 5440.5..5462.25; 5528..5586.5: -0.062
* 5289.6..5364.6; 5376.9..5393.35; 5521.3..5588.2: -0.062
